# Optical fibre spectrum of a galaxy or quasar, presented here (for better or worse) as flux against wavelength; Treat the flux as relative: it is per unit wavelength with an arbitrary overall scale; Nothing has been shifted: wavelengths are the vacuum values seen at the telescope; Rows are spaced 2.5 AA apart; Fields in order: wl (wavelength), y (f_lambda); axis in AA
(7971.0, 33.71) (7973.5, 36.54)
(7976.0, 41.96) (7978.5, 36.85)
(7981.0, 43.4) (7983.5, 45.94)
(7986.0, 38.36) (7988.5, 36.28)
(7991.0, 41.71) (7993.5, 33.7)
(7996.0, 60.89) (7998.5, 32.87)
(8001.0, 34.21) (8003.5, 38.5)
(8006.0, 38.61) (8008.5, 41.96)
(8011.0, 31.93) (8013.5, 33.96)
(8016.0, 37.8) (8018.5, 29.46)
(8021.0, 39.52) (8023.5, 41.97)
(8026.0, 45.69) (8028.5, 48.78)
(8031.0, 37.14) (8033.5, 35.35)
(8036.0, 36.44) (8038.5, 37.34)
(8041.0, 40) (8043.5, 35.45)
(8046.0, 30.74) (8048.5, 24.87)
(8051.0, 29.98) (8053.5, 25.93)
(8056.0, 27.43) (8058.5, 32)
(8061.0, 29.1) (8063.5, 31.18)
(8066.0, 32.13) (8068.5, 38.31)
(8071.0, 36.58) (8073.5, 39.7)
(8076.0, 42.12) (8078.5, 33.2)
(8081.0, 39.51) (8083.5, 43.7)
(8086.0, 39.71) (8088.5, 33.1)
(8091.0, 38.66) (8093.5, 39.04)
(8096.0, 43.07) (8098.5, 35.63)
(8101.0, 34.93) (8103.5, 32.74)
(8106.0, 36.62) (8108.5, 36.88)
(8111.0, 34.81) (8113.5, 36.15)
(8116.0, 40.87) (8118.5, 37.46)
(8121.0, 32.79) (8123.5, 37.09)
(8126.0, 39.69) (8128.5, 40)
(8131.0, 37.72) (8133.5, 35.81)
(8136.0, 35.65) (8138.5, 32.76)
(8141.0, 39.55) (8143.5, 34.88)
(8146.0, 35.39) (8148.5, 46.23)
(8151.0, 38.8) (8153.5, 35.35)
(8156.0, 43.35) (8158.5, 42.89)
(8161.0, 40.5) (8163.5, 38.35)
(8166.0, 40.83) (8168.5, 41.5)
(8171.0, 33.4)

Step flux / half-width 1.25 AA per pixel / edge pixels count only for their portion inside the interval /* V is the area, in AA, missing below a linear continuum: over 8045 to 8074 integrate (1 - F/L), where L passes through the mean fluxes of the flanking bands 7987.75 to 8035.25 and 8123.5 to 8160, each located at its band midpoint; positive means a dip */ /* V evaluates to 5.6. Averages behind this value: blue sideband 39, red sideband 38.4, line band 31.3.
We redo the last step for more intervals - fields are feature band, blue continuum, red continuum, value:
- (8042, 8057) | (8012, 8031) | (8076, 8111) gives 3.63 AA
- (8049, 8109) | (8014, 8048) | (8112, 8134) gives 3.69 AA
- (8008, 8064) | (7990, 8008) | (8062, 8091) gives 5.58 AA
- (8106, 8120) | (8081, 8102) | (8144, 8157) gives 0.65 AA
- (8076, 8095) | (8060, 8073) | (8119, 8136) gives -1.94 AA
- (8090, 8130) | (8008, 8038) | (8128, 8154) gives 0.41 AA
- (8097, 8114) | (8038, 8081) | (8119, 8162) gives 0.29 AA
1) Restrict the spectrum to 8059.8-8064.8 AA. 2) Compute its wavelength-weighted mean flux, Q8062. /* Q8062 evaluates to 30.2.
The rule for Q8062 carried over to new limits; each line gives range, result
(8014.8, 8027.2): 38.9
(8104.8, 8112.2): 36.1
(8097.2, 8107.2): 35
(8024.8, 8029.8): 47.1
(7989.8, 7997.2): 45.4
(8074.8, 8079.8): 37.6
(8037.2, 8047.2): 35.9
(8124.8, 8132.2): 39.1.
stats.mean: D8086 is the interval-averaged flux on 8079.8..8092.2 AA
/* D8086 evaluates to 38.9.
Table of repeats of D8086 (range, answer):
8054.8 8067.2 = 30.4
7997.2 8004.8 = 35.4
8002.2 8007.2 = 38.5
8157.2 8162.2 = 41.7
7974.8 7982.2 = 40.7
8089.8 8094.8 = 38.9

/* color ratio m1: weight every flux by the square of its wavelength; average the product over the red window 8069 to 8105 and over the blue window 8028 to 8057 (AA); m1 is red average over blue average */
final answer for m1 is 1.14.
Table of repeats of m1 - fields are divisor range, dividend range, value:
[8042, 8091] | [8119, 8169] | 1.15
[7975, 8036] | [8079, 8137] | 0.97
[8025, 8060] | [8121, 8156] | 1.11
